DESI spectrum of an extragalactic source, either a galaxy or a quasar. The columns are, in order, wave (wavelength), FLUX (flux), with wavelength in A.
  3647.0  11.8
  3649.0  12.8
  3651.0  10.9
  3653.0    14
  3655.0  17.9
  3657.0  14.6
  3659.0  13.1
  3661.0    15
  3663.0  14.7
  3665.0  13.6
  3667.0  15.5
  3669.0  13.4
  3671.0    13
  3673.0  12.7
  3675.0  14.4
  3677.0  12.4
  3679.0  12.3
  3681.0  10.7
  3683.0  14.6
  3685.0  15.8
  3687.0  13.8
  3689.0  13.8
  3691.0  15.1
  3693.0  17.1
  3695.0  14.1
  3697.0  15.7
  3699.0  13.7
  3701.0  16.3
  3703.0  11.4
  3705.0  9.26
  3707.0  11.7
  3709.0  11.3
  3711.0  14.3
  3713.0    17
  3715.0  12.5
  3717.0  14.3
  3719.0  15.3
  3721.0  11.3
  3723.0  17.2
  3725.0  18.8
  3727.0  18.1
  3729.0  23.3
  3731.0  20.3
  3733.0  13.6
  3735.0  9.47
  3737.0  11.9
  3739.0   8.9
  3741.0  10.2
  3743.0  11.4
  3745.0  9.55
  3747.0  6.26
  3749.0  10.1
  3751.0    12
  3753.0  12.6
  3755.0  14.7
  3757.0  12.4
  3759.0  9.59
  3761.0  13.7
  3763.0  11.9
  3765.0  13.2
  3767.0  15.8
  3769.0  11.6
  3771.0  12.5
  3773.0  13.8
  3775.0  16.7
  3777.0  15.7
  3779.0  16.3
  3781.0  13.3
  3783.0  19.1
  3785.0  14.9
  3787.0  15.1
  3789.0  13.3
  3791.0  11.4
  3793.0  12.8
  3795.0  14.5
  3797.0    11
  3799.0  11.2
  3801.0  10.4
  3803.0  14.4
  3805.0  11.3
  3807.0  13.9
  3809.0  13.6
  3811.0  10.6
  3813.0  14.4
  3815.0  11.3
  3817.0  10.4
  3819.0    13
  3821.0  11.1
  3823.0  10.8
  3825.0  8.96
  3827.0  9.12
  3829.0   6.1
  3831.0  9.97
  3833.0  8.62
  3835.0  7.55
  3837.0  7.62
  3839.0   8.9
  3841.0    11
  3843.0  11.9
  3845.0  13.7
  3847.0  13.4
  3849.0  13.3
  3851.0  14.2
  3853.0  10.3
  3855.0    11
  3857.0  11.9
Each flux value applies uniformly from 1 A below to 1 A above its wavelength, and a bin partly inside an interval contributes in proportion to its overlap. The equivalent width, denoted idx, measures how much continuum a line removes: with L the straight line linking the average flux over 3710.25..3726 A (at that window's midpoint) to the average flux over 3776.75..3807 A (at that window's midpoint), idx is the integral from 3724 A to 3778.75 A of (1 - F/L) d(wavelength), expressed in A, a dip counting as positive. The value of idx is 4.3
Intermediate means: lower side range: 15.1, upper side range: 13.6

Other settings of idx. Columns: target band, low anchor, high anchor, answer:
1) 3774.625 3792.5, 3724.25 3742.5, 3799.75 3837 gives -3.6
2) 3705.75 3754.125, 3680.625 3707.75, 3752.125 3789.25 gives 2.0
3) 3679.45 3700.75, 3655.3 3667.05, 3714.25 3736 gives 1.0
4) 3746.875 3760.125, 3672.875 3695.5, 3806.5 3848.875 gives 1.0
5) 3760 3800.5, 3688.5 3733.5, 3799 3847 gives -4.5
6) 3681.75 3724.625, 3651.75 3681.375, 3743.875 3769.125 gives -3.6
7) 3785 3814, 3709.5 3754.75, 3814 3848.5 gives -3.8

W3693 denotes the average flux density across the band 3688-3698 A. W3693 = 15.2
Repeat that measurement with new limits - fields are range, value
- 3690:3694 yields 16.1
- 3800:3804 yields 12.4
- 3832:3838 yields 7.93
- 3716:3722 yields 13.6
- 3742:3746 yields 10.5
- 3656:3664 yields 14.4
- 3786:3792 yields 13.3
